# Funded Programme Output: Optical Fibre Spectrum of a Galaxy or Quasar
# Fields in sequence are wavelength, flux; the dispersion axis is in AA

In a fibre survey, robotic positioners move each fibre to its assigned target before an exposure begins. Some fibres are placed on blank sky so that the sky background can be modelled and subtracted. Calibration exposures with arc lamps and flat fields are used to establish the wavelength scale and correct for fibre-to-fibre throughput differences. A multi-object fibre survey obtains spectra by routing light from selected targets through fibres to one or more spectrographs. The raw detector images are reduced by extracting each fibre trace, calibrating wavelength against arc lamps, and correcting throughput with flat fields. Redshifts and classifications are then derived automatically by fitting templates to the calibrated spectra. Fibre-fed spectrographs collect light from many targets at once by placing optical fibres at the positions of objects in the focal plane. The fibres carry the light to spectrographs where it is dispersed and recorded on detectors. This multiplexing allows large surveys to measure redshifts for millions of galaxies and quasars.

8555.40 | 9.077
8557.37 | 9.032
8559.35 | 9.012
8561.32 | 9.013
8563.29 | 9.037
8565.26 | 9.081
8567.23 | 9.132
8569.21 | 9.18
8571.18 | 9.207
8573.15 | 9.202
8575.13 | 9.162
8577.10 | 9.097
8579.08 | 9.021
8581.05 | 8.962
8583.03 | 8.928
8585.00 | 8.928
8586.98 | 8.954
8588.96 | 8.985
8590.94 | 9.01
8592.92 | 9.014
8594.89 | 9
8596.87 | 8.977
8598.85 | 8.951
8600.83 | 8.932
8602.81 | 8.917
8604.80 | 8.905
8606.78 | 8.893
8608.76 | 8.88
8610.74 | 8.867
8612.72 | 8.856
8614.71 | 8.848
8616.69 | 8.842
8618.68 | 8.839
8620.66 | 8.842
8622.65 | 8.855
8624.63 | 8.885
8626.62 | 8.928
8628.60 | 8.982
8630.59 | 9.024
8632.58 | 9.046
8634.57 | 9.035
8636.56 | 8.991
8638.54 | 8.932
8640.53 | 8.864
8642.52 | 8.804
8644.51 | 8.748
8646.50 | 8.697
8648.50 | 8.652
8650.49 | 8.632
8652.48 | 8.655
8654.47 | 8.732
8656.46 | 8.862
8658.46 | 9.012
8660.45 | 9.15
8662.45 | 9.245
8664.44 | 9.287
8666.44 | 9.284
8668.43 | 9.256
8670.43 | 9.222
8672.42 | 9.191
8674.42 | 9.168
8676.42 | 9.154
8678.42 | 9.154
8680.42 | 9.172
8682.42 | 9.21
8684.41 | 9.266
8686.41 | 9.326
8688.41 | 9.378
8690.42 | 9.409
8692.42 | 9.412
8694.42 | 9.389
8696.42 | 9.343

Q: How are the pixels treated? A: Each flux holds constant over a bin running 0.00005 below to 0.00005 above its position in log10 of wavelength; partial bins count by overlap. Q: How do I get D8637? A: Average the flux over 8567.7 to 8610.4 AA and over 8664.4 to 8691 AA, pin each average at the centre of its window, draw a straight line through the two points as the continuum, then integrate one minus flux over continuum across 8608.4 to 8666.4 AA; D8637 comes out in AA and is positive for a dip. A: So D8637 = 1.5 AA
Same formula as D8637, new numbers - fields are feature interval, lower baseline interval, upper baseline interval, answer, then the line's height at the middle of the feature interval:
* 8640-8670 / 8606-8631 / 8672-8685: 0.45 AA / 9.07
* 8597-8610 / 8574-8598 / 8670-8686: 0.18 AA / 9.04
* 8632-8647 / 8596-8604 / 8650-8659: -0.12 AA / 8.82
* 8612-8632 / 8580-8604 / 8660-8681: 0.36 AA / 9.06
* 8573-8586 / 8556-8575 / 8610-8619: -0.01 AA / 9.03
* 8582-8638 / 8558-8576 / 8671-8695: 1.43 AA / 9.17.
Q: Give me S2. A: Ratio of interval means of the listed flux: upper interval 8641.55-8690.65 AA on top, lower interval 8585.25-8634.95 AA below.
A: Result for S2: 1.01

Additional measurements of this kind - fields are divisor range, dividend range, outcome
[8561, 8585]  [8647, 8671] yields 0.99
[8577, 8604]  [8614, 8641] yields 1.00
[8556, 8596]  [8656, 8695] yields 1.02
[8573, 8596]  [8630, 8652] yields 0.98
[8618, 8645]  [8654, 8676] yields 1.02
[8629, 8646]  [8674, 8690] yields 1.03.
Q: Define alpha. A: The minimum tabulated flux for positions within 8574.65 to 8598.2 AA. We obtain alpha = 8.928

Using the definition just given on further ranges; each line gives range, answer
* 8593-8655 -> 8.632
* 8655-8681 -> 8.862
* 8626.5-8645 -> 8.748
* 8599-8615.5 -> 8.848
